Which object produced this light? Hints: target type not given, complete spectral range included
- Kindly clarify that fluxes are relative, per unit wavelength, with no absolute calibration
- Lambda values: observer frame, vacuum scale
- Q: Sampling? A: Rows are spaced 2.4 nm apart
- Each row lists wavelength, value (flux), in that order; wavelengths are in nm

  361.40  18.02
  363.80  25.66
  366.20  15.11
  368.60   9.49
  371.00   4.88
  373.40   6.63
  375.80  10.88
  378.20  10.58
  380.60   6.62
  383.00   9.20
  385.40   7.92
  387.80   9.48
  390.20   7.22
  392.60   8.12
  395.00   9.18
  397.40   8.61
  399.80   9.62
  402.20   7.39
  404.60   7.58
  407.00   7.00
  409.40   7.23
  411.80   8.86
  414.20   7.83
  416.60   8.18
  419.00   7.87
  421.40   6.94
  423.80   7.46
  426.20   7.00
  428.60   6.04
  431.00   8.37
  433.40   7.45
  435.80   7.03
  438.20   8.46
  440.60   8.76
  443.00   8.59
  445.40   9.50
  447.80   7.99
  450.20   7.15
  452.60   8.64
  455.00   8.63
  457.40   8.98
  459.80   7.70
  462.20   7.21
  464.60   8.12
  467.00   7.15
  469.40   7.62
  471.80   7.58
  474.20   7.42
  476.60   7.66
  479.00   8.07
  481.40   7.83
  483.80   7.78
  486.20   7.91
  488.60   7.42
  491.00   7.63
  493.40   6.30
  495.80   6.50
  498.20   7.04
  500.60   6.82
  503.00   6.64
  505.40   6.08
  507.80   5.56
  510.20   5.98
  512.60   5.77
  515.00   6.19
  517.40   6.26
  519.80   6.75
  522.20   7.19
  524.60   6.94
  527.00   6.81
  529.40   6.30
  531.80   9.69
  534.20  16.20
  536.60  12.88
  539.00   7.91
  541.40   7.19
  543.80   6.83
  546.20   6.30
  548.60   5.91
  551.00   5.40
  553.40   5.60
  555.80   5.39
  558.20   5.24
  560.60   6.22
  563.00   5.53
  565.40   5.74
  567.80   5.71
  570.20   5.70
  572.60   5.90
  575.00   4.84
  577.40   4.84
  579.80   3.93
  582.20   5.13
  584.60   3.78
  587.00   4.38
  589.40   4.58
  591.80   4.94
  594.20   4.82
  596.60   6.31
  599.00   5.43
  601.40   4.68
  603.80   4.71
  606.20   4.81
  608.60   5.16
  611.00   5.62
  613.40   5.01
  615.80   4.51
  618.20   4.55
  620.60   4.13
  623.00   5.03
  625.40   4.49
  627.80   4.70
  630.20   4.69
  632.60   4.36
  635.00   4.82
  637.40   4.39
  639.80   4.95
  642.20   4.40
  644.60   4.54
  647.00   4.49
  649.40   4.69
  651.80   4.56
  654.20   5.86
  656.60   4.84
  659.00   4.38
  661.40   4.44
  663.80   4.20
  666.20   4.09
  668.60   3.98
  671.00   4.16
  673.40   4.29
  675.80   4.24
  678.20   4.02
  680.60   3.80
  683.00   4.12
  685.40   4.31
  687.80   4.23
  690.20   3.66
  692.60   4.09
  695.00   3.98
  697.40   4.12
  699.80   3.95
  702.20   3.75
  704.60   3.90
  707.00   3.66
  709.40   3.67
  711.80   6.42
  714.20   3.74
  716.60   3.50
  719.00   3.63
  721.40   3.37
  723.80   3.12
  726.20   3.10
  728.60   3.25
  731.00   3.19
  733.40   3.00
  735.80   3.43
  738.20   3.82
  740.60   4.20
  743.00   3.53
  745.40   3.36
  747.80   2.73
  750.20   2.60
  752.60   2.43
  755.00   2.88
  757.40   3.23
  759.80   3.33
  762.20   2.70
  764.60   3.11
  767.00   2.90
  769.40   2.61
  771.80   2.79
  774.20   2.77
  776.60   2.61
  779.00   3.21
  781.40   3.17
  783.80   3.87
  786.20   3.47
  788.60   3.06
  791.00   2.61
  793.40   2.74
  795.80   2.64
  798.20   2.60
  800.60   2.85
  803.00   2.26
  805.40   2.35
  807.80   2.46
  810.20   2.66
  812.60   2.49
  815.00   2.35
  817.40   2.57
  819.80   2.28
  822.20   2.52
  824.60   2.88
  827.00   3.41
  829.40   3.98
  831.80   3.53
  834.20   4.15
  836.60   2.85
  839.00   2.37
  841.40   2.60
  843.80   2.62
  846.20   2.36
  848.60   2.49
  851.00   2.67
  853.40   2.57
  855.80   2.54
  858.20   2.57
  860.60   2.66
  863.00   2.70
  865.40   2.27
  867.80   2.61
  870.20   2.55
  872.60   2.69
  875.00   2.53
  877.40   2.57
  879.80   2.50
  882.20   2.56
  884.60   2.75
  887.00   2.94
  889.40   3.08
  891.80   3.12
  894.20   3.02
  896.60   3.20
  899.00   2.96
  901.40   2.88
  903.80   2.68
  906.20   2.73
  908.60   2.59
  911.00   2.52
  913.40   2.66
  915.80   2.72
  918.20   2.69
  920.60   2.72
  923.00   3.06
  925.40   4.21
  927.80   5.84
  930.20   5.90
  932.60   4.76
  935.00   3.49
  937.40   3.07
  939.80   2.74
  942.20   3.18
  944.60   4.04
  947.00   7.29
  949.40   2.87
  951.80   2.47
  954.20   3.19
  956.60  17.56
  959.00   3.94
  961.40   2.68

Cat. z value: 0.911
